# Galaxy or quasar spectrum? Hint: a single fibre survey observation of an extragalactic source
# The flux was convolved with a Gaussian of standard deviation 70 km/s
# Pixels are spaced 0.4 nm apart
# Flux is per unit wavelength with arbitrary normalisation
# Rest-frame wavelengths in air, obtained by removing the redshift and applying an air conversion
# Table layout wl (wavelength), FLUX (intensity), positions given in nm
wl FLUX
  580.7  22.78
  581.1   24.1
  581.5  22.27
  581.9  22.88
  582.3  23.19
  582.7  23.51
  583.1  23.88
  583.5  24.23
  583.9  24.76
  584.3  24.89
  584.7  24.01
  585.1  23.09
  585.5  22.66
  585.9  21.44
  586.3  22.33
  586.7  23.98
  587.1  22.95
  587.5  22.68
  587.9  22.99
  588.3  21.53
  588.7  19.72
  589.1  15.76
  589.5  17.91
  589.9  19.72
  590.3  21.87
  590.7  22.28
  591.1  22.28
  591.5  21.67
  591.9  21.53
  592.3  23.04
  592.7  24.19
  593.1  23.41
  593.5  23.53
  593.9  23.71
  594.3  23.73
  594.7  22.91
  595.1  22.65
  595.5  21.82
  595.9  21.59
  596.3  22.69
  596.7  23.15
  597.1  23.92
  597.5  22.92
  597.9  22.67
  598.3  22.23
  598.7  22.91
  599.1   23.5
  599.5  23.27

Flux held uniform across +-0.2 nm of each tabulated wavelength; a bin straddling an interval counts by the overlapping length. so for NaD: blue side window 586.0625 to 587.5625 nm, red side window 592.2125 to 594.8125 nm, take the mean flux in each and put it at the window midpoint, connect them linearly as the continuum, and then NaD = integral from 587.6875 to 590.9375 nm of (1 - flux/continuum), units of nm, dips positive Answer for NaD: 0.41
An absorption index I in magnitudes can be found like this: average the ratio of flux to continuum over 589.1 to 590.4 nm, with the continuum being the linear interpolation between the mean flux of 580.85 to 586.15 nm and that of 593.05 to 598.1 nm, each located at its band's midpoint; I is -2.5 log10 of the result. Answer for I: 0.21 mag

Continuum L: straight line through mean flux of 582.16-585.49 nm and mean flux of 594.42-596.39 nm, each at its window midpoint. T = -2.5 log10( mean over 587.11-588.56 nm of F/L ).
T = 0.05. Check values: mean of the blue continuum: 23.9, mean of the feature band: 22.4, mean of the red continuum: 22.4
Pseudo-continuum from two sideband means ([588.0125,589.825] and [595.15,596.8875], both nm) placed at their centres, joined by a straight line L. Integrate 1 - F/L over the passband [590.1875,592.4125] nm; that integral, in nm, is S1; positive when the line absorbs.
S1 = -0.22 nm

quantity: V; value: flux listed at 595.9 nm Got 21.59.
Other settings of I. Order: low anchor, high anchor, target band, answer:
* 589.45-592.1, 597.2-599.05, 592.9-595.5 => -0.06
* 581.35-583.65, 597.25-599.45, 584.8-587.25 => 0.02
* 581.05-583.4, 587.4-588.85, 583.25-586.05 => -0.05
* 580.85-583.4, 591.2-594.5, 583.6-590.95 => 0.06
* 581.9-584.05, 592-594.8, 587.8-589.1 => 0.16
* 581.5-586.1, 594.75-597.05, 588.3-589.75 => 0.25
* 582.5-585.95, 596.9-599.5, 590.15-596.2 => 0.03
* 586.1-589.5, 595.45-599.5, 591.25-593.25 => -0.04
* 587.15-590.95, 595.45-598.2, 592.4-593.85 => -0.09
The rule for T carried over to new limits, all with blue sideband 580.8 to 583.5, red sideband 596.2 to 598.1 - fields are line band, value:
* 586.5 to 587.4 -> -0.005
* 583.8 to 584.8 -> -0.058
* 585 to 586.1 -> 0.046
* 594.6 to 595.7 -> 0.034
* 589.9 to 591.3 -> 0.068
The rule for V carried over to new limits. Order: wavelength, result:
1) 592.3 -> 23.04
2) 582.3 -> 23.19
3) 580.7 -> 22.78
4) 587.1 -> 22.95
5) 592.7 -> 24.19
